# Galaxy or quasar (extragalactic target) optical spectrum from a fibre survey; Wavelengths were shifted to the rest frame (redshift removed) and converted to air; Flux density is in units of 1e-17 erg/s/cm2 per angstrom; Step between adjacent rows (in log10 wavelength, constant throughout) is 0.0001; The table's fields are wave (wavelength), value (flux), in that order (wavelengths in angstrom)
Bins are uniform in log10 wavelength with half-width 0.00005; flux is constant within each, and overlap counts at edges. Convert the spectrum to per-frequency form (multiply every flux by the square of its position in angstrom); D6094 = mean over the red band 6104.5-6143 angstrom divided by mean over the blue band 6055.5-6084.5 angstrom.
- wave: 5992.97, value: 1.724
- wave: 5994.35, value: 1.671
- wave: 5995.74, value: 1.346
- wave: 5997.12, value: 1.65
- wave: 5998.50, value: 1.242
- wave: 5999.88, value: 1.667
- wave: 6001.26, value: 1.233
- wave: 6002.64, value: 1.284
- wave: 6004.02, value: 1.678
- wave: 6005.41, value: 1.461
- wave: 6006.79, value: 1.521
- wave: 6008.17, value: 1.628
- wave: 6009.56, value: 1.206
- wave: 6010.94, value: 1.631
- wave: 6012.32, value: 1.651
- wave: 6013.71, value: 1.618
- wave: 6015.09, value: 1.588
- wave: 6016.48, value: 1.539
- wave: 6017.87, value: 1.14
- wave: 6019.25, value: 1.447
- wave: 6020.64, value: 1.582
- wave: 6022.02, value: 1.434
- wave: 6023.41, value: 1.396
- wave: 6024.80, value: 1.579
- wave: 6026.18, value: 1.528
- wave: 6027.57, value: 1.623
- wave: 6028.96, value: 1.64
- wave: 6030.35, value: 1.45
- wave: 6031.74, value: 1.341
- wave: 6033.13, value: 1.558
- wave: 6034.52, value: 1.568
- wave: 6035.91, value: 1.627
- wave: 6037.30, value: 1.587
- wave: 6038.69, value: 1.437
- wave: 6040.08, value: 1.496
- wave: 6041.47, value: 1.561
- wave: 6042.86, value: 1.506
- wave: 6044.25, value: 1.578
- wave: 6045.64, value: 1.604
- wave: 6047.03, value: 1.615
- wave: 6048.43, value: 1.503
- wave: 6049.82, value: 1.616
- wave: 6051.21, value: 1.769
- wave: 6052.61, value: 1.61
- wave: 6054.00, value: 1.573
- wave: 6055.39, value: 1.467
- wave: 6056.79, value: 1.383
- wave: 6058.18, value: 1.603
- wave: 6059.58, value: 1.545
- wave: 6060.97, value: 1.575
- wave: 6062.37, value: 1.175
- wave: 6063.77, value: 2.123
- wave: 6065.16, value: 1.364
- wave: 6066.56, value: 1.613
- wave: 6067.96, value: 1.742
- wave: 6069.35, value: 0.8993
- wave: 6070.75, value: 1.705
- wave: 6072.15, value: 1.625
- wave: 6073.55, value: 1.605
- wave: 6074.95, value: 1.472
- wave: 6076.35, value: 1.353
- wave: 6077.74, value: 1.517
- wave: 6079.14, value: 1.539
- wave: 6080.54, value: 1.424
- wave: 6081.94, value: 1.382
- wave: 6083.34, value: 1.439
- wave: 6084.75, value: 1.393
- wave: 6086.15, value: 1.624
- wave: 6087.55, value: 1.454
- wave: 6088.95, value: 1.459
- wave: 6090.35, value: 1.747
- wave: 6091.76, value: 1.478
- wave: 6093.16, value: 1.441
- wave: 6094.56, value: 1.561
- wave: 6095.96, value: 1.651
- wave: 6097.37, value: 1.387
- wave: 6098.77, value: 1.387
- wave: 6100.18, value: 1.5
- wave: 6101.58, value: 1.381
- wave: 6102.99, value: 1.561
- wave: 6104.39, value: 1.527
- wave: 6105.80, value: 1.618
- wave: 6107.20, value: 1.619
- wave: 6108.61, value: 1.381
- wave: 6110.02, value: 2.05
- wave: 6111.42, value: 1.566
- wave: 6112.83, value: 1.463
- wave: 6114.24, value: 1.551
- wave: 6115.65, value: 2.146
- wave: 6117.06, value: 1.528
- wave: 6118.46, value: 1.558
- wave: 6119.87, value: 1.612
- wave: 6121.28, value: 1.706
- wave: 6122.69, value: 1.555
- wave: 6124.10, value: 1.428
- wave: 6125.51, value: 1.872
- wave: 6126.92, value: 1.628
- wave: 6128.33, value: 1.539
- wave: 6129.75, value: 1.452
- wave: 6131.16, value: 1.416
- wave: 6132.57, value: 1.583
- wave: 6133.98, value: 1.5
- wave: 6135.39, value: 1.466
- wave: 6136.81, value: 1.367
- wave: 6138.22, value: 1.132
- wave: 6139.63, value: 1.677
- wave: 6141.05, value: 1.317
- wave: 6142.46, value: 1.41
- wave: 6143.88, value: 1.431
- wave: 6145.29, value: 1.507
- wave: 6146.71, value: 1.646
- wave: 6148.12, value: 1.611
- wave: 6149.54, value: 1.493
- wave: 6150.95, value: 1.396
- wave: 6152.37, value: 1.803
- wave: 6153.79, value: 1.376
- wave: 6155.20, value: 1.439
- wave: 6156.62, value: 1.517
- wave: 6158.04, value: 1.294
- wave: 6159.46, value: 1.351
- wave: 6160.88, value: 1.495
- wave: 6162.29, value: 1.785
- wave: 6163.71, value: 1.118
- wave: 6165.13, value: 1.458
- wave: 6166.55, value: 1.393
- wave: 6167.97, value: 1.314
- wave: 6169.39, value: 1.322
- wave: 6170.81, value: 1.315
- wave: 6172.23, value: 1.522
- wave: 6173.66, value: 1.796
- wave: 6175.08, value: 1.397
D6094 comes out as 1.1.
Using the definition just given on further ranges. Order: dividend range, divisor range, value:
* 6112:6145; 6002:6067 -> 1.03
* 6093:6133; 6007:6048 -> 1.07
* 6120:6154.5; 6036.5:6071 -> 1.01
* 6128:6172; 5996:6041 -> 1.01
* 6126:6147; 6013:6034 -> 1.02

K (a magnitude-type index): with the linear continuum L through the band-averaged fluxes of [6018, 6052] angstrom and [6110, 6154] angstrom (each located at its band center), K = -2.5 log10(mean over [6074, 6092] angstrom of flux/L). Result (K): 0.04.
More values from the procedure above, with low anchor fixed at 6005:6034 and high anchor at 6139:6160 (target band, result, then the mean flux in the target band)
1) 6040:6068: -0.05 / 1.57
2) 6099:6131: -0.07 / 1.6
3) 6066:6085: 0.01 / 1.48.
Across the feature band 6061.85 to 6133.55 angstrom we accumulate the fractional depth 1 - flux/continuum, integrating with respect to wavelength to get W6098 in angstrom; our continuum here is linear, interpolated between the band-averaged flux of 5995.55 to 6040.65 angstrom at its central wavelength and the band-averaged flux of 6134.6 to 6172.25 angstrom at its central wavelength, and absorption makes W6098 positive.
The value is -4.0 angstrom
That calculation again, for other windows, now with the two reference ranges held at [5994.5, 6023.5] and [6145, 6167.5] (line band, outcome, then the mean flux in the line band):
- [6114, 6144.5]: -1.3 angstrom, 1.54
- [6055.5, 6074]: -0.7 angstrom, 1.53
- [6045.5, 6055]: -0.8 angstrom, 1.61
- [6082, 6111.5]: -1.0 angstrom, 1.53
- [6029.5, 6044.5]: -0.4 angstrom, 1.52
